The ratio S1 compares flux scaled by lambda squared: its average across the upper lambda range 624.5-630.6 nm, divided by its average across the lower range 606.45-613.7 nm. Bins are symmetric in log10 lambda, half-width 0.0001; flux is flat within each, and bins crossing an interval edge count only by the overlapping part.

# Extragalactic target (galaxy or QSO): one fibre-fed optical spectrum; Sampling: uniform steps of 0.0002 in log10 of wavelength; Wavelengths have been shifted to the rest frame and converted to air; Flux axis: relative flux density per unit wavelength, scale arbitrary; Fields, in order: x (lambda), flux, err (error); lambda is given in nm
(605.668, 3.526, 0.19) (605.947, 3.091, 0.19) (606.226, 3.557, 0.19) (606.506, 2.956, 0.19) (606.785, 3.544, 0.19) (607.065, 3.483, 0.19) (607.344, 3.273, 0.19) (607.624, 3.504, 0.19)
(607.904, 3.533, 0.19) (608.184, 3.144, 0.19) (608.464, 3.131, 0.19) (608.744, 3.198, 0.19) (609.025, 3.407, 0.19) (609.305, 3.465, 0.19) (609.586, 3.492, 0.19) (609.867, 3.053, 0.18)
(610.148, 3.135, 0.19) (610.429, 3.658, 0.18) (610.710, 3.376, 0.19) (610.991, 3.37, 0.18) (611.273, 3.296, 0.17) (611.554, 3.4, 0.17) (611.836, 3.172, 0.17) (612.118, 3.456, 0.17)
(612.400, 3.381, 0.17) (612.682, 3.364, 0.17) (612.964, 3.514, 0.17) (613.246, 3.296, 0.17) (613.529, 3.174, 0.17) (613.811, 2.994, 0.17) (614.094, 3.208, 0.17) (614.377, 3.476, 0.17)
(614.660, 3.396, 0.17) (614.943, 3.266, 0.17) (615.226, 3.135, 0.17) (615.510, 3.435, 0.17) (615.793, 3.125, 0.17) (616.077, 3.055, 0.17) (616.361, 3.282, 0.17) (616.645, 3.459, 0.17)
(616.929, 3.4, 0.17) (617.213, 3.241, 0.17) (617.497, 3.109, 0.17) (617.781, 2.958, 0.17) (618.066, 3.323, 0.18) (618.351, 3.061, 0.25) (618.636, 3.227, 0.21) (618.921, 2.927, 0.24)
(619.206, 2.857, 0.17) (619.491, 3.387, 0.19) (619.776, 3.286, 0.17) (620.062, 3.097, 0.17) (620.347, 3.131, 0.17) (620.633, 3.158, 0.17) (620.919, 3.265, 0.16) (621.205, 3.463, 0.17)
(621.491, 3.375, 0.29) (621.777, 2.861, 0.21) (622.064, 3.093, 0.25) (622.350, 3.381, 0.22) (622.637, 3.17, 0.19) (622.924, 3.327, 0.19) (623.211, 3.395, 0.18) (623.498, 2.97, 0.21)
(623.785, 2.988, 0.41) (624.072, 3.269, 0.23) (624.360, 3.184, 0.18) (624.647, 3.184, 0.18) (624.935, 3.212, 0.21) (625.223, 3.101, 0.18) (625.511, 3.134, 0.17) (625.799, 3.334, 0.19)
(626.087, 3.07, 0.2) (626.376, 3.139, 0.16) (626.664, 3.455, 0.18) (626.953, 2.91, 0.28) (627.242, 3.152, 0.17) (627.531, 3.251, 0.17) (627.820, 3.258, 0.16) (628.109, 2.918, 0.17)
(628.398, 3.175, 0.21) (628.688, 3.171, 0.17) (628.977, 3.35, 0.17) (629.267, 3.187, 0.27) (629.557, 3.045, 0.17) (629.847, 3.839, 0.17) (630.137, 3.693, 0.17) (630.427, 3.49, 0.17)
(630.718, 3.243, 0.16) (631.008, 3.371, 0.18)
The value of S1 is 1.03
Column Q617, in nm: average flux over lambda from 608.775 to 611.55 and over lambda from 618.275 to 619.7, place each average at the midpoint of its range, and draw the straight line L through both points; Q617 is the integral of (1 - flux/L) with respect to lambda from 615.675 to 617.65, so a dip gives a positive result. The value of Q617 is -0.04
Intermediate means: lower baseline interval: 3.36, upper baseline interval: 3.1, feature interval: 3.24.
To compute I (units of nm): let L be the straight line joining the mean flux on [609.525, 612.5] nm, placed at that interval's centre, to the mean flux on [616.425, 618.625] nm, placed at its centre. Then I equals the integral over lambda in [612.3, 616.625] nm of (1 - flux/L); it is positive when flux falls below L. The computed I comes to 0.00 nm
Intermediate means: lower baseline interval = 3.34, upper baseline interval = 3.22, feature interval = 3.28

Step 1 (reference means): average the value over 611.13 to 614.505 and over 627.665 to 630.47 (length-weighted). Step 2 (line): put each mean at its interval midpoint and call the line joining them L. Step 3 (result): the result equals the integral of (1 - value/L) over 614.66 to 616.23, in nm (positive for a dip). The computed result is 0.04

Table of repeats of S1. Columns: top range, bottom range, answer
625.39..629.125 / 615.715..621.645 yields 1.02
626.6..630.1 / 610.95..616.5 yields 1.03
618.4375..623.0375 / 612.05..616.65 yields 0.99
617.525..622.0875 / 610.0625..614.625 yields 0.97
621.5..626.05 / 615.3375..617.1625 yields 0.99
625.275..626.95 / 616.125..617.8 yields 1.01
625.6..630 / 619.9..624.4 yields 1.03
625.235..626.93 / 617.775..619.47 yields 1.06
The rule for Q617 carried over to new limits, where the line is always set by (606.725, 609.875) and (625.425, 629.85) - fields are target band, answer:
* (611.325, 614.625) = 0.005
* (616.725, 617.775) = 0.019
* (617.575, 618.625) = 0.047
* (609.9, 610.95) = -0.004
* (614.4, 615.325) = 0.001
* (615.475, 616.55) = 0.026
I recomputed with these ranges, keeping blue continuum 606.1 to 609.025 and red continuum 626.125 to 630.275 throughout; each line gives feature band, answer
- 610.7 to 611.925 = 0.00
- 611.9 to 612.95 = -0.03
